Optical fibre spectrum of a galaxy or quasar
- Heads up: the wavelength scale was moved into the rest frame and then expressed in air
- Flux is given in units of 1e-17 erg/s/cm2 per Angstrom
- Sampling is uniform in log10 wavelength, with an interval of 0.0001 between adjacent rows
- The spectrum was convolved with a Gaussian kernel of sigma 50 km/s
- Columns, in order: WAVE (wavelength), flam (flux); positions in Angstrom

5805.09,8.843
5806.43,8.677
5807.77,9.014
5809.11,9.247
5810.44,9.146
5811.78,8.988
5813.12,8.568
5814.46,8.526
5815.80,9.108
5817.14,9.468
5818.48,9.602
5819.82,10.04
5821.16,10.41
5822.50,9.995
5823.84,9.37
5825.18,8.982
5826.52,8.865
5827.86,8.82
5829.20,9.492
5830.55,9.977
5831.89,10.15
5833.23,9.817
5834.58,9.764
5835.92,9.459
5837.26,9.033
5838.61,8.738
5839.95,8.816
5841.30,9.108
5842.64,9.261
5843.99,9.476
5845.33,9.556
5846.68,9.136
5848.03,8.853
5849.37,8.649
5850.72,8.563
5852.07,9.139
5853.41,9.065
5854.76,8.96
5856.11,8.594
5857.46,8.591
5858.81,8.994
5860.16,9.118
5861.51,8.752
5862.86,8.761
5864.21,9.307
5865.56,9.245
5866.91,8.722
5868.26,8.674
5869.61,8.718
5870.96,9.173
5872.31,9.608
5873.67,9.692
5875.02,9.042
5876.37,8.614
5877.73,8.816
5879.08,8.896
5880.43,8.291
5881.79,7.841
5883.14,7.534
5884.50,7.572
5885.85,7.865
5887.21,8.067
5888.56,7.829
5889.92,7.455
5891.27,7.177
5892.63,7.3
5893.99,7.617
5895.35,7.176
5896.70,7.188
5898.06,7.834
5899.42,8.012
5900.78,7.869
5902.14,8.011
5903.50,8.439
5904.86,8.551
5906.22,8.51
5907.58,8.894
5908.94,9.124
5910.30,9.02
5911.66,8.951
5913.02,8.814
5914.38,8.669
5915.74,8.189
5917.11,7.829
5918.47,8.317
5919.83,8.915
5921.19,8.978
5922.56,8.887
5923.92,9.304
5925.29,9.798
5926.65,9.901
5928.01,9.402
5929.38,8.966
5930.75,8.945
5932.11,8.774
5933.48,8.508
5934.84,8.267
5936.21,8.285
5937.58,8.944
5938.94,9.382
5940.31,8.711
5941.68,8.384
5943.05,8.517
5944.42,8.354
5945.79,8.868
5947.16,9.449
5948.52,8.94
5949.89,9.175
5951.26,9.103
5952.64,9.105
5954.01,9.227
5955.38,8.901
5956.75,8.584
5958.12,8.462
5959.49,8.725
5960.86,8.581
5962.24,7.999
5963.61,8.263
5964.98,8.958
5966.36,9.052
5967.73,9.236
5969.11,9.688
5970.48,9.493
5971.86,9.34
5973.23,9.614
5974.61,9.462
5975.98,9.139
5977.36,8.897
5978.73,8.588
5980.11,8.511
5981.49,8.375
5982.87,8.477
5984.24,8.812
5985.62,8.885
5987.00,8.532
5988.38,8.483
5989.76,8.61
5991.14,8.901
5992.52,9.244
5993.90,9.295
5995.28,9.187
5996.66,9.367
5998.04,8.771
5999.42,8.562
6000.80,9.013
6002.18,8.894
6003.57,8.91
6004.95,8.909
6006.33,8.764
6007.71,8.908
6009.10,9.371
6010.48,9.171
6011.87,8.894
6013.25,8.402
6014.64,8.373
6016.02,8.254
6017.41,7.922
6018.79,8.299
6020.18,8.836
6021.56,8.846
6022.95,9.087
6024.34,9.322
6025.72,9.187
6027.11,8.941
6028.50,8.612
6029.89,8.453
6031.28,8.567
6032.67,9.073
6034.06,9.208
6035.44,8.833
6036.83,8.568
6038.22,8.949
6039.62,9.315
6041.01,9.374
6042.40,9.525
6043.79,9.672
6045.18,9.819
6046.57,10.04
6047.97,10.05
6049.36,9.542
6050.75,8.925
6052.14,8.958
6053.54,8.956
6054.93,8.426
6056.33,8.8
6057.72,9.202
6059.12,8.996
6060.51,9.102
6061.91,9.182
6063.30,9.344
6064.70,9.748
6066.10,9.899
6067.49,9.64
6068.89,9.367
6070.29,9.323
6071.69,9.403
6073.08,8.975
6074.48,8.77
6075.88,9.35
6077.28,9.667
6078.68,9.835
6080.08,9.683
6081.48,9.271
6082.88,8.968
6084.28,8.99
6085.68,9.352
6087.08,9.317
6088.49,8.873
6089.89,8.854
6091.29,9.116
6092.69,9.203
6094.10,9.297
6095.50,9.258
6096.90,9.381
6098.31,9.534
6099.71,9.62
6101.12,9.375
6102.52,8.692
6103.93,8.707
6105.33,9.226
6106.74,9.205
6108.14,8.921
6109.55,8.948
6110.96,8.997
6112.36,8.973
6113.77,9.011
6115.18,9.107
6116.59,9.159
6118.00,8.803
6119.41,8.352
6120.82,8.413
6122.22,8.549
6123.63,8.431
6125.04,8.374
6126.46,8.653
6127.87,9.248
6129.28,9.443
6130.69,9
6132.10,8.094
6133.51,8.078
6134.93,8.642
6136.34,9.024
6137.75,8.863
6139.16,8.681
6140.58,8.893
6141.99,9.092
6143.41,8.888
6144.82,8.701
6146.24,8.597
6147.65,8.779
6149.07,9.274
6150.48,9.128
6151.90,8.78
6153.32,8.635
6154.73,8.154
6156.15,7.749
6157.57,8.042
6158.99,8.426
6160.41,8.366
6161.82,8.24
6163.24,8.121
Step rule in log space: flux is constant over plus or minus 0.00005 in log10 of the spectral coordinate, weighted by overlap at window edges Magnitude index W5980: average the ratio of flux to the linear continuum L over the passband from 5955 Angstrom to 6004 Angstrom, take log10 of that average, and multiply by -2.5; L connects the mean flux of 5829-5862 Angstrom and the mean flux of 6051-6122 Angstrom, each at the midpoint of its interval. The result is 0.03 mag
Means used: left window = 9.16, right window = 9.15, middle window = 8.88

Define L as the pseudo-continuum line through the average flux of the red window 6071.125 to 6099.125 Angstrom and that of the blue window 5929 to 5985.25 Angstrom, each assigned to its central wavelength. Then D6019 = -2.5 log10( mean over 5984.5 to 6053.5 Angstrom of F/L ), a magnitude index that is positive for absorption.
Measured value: 0.01 mag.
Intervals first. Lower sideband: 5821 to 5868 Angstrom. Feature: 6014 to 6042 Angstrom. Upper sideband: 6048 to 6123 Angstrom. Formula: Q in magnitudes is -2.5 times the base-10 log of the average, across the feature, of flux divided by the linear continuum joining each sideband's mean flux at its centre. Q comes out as 0.042 mag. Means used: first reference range 9.17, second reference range 9.15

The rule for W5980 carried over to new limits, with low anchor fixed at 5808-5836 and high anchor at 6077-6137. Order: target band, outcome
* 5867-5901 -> 0.14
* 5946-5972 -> 0.03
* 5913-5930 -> 0.04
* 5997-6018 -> 0.05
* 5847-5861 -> 0.06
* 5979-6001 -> 0.04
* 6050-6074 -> -0.01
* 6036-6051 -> -0.04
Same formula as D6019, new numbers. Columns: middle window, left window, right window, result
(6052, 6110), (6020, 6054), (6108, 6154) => -0.03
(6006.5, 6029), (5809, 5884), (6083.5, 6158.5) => 0.02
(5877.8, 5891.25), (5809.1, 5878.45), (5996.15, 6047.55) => 0.15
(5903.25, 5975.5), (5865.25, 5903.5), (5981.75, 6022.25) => -0.05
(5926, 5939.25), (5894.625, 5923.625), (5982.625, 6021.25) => -0.05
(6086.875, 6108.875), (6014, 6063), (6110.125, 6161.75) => -0.04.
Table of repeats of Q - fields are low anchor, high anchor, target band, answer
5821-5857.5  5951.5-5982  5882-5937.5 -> 0.086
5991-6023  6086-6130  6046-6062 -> -0.031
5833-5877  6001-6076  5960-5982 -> 0.013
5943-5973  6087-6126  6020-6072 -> -0.027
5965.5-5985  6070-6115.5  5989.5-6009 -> 0.012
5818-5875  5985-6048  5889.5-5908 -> 0.164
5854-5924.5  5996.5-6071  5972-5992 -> 0.001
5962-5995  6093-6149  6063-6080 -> -0.064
